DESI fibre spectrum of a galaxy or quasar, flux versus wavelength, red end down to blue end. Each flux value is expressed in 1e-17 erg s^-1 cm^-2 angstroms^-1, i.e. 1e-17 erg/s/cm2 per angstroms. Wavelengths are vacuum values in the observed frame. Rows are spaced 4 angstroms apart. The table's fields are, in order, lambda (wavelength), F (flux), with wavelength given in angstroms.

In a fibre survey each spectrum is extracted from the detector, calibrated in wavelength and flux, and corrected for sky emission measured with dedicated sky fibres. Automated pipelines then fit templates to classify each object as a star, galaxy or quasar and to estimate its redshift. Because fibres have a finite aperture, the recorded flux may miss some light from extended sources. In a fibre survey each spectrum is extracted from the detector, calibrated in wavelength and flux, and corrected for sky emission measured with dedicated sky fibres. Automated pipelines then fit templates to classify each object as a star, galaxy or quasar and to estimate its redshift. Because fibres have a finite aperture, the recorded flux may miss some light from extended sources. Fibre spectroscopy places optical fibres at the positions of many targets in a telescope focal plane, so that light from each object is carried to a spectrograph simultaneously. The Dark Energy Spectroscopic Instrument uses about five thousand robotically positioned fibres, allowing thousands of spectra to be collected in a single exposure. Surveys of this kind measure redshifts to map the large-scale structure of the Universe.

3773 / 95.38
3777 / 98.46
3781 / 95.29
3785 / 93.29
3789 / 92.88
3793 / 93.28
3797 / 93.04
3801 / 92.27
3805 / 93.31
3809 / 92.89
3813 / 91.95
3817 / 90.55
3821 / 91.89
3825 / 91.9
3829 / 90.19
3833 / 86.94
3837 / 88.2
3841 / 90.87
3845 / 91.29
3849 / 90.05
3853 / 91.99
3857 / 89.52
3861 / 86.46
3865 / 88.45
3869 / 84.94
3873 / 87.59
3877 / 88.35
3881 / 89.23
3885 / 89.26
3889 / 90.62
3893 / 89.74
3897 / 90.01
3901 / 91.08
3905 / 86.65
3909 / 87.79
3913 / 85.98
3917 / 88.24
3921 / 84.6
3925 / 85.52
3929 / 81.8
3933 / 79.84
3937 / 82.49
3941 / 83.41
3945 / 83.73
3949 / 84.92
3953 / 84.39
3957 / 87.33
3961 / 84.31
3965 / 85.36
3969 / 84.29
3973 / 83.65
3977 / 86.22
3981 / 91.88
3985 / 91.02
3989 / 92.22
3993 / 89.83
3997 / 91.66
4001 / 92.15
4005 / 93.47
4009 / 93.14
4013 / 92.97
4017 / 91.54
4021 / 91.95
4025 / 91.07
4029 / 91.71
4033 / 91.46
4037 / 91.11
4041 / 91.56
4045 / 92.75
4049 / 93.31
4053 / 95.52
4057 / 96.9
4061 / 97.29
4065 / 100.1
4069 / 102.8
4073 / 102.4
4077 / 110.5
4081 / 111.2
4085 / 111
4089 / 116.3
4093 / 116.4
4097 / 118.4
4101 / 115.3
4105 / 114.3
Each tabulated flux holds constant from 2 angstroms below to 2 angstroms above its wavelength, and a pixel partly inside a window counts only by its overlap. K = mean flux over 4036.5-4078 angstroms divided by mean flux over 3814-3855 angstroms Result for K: 1.08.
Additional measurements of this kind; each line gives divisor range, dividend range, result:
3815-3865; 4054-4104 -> 1.20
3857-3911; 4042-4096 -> 1.17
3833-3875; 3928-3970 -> 0.94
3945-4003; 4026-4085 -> 1.12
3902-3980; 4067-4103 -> 1.31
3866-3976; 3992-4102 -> 1.15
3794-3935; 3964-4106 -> 1.09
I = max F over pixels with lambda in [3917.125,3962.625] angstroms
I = 87.33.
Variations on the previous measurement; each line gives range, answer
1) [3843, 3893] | 91.99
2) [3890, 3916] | 91.08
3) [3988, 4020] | 93.47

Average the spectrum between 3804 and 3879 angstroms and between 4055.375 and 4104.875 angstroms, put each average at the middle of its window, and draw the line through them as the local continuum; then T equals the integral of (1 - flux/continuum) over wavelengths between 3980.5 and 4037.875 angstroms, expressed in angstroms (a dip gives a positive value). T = 6.2 angstroms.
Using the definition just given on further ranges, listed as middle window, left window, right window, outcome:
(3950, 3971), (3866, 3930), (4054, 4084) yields 1.8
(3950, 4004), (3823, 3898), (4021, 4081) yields 3.3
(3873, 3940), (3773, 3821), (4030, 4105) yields 7.2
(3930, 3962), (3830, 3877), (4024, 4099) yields 3.6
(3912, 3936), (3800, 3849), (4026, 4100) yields 2.8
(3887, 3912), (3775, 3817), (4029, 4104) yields 2.0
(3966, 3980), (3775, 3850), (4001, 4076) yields 1.3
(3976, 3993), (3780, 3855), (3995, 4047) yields 0.3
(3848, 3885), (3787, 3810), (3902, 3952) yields 0.0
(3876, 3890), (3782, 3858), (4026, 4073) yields 0.5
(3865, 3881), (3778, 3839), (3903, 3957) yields 0.1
